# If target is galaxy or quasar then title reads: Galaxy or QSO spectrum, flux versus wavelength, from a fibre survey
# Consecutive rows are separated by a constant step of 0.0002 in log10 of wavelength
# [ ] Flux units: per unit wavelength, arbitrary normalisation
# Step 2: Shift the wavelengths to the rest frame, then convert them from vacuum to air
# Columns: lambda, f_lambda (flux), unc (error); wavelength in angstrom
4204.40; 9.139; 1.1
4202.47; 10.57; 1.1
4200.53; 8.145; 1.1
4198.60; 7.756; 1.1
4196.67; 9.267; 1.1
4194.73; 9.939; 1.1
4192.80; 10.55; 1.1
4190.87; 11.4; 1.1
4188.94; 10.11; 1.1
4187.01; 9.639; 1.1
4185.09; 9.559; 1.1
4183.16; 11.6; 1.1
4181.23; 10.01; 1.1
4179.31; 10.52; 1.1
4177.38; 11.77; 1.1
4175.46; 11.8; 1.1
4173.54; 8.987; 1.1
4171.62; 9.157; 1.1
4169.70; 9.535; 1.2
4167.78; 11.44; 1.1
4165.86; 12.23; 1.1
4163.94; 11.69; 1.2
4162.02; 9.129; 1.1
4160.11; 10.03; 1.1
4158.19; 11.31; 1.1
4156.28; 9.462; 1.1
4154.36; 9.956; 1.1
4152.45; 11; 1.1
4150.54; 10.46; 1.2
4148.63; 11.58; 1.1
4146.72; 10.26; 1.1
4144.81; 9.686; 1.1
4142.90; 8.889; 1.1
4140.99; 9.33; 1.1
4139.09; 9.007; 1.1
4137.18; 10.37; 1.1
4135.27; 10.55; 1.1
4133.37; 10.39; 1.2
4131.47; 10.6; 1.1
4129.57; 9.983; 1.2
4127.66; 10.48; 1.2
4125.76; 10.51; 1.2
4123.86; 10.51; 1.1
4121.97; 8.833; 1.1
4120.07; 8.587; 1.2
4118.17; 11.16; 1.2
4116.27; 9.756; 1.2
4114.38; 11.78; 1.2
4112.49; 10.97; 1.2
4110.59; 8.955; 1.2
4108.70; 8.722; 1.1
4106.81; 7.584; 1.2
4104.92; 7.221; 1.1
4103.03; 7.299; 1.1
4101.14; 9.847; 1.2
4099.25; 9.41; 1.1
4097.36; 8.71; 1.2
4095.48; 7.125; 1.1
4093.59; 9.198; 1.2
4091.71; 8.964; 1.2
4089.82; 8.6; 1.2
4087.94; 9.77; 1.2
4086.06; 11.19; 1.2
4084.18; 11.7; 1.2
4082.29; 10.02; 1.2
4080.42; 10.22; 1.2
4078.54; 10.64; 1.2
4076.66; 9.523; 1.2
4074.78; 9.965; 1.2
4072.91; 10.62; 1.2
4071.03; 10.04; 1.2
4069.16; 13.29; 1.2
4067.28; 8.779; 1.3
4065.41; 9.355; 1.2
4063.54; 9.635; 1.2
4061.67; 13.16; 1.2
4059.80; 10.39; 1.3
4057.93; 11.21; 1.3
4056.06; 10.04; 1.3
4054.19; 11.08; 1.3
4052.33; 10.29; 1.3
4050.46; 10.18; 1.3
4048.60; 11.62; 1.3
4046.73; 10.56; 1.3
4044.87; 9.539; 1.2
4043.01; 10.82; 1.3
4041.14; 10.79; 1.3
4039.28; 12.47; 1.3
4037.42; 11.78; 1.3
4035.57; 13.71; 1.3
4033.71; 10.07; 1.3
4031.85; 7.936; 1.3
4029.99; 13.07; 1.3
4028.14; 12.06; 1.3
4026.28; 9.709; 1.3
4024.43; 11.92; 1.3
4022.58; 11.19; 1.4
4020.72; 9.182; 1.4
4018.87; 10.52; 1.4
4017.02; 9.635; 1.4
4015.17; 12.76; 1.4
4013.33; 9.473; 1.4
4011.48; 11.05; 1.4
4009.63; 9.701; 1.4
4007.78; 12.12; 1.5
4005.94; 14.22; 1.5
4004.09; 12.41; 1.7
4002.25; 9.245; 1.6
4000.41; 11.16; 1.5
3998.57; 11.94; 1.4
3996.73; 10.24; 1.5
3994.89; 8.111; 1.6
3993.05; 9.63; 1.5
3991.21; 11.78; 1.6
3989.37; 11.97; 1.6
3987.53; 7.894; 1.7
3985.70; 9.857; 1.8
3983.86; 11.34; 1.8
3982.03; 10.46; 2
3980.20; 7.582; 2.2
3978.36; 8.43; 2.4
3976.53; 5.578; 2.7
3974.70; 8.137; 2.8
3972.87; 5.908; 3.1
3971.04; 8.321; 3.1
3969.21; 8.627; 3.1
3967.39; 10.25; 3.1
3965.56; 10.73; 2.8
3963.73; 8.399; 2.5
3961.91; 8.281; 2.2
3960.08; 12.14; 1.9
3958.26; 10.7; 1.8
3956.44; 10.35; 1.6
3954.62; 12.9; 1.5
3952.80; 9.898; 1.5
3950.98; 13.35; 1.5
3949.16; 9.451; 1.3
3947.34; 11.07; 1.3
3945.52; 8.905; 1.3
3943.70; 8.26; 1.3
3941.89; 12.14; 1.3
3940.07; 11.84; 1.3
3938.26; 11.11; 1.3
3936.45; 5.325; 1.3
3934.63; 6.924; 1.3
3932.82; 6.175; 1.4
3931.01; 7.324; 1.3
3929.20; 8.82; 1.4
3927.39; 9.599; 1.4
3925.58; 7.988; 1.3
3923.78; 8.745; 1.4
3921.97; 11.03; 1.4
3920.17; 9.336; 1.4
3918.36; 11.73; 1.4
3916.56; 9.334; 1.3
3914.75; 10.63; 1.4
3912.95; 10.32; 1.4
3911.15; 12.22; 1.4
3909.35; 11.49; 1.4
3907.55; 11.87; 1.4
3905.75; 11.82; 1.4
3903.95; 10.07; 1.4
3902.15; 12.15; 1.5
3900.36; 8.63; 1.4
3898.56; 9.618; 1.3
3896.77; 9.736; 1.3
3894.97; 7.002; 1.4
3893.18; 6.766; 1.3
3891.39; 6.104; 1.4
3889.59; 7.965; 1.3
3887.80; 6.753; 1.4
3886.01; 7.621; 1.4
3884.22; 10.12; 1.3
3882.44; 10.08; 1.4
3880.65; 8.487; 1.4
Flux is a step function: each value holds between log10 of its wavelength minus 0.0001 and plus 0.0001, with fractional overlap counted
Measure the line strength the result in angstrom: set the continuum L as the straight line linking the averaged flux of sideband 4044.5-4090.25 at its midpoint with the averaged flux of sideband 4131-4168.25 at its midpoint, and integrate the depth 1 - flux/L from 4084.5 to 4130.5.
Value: 4.4 angstrom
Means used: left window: 10.5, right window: 10.4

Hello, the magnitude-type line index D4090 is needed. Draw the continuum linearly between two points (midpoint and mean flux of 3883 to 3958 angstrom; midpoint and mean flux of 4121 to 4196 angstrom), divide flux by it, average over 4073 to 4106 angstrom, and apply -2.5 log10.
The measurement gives 0.078 mag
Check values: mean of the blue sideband 9.59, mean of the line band 9.4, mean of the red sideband 10.3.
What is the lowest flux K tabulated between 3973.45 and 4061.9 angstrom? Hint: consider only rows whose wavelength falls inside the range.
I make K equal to 5.578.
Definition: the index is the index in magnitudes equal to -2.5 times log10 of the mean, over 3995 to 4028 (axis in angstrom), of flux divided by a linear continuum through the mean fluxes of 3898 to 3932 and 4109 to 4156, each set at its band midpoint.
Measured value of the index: -0.08 mag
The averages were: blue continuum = 10.1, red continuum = 10.1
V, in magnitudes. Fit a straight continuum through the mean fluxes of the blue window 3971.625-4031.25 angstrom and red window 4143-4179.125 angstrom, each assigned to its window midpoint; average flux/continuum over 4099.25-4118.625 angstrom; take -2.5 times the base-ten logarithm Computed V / 0.12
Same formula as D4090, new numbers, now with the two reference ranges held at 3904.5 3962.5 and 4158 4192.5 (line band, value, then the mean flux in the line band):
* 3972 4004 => 0.08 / 9.46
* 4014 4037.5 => -0.08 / 11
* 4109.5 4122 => 0.04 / 10.1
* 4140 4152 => 0.04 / 10.1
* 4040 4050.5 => -0.04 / 10.7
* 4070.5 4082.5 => 0.02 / 10.2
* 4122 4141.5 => 0.03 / 10.1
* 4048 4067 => -0.03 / 10.6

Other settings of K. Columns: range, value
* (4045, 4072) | 8.779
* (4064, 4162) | 7.125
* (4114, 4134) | 8.587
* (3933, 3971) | 5.325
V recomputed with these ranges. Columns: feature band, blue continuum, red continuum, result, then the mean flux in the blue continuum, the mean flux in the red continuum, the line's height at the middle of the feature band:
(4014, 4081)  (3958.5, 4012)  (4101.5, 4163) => -0.10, 9.85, 9.83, 9.84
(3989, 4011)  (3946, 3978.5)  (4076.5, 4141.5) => -0.15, 9.6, 9.65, 9.61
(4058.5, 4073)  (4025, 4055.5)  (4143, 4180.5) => 0.02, 11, 10.5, 10.9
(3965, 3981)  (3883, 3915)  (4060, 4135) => 0.18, 9.48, 9.84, 9.61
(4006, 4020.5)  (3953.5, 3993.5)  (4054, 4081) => -0.10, 9.51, 10.5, 9.94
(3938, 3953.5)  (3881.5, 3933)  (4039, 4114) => -0.12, 9.39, 9.97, 9.52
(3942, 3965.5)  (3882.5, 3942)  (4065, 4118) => -0.11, 9.32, 9.64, 9.39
